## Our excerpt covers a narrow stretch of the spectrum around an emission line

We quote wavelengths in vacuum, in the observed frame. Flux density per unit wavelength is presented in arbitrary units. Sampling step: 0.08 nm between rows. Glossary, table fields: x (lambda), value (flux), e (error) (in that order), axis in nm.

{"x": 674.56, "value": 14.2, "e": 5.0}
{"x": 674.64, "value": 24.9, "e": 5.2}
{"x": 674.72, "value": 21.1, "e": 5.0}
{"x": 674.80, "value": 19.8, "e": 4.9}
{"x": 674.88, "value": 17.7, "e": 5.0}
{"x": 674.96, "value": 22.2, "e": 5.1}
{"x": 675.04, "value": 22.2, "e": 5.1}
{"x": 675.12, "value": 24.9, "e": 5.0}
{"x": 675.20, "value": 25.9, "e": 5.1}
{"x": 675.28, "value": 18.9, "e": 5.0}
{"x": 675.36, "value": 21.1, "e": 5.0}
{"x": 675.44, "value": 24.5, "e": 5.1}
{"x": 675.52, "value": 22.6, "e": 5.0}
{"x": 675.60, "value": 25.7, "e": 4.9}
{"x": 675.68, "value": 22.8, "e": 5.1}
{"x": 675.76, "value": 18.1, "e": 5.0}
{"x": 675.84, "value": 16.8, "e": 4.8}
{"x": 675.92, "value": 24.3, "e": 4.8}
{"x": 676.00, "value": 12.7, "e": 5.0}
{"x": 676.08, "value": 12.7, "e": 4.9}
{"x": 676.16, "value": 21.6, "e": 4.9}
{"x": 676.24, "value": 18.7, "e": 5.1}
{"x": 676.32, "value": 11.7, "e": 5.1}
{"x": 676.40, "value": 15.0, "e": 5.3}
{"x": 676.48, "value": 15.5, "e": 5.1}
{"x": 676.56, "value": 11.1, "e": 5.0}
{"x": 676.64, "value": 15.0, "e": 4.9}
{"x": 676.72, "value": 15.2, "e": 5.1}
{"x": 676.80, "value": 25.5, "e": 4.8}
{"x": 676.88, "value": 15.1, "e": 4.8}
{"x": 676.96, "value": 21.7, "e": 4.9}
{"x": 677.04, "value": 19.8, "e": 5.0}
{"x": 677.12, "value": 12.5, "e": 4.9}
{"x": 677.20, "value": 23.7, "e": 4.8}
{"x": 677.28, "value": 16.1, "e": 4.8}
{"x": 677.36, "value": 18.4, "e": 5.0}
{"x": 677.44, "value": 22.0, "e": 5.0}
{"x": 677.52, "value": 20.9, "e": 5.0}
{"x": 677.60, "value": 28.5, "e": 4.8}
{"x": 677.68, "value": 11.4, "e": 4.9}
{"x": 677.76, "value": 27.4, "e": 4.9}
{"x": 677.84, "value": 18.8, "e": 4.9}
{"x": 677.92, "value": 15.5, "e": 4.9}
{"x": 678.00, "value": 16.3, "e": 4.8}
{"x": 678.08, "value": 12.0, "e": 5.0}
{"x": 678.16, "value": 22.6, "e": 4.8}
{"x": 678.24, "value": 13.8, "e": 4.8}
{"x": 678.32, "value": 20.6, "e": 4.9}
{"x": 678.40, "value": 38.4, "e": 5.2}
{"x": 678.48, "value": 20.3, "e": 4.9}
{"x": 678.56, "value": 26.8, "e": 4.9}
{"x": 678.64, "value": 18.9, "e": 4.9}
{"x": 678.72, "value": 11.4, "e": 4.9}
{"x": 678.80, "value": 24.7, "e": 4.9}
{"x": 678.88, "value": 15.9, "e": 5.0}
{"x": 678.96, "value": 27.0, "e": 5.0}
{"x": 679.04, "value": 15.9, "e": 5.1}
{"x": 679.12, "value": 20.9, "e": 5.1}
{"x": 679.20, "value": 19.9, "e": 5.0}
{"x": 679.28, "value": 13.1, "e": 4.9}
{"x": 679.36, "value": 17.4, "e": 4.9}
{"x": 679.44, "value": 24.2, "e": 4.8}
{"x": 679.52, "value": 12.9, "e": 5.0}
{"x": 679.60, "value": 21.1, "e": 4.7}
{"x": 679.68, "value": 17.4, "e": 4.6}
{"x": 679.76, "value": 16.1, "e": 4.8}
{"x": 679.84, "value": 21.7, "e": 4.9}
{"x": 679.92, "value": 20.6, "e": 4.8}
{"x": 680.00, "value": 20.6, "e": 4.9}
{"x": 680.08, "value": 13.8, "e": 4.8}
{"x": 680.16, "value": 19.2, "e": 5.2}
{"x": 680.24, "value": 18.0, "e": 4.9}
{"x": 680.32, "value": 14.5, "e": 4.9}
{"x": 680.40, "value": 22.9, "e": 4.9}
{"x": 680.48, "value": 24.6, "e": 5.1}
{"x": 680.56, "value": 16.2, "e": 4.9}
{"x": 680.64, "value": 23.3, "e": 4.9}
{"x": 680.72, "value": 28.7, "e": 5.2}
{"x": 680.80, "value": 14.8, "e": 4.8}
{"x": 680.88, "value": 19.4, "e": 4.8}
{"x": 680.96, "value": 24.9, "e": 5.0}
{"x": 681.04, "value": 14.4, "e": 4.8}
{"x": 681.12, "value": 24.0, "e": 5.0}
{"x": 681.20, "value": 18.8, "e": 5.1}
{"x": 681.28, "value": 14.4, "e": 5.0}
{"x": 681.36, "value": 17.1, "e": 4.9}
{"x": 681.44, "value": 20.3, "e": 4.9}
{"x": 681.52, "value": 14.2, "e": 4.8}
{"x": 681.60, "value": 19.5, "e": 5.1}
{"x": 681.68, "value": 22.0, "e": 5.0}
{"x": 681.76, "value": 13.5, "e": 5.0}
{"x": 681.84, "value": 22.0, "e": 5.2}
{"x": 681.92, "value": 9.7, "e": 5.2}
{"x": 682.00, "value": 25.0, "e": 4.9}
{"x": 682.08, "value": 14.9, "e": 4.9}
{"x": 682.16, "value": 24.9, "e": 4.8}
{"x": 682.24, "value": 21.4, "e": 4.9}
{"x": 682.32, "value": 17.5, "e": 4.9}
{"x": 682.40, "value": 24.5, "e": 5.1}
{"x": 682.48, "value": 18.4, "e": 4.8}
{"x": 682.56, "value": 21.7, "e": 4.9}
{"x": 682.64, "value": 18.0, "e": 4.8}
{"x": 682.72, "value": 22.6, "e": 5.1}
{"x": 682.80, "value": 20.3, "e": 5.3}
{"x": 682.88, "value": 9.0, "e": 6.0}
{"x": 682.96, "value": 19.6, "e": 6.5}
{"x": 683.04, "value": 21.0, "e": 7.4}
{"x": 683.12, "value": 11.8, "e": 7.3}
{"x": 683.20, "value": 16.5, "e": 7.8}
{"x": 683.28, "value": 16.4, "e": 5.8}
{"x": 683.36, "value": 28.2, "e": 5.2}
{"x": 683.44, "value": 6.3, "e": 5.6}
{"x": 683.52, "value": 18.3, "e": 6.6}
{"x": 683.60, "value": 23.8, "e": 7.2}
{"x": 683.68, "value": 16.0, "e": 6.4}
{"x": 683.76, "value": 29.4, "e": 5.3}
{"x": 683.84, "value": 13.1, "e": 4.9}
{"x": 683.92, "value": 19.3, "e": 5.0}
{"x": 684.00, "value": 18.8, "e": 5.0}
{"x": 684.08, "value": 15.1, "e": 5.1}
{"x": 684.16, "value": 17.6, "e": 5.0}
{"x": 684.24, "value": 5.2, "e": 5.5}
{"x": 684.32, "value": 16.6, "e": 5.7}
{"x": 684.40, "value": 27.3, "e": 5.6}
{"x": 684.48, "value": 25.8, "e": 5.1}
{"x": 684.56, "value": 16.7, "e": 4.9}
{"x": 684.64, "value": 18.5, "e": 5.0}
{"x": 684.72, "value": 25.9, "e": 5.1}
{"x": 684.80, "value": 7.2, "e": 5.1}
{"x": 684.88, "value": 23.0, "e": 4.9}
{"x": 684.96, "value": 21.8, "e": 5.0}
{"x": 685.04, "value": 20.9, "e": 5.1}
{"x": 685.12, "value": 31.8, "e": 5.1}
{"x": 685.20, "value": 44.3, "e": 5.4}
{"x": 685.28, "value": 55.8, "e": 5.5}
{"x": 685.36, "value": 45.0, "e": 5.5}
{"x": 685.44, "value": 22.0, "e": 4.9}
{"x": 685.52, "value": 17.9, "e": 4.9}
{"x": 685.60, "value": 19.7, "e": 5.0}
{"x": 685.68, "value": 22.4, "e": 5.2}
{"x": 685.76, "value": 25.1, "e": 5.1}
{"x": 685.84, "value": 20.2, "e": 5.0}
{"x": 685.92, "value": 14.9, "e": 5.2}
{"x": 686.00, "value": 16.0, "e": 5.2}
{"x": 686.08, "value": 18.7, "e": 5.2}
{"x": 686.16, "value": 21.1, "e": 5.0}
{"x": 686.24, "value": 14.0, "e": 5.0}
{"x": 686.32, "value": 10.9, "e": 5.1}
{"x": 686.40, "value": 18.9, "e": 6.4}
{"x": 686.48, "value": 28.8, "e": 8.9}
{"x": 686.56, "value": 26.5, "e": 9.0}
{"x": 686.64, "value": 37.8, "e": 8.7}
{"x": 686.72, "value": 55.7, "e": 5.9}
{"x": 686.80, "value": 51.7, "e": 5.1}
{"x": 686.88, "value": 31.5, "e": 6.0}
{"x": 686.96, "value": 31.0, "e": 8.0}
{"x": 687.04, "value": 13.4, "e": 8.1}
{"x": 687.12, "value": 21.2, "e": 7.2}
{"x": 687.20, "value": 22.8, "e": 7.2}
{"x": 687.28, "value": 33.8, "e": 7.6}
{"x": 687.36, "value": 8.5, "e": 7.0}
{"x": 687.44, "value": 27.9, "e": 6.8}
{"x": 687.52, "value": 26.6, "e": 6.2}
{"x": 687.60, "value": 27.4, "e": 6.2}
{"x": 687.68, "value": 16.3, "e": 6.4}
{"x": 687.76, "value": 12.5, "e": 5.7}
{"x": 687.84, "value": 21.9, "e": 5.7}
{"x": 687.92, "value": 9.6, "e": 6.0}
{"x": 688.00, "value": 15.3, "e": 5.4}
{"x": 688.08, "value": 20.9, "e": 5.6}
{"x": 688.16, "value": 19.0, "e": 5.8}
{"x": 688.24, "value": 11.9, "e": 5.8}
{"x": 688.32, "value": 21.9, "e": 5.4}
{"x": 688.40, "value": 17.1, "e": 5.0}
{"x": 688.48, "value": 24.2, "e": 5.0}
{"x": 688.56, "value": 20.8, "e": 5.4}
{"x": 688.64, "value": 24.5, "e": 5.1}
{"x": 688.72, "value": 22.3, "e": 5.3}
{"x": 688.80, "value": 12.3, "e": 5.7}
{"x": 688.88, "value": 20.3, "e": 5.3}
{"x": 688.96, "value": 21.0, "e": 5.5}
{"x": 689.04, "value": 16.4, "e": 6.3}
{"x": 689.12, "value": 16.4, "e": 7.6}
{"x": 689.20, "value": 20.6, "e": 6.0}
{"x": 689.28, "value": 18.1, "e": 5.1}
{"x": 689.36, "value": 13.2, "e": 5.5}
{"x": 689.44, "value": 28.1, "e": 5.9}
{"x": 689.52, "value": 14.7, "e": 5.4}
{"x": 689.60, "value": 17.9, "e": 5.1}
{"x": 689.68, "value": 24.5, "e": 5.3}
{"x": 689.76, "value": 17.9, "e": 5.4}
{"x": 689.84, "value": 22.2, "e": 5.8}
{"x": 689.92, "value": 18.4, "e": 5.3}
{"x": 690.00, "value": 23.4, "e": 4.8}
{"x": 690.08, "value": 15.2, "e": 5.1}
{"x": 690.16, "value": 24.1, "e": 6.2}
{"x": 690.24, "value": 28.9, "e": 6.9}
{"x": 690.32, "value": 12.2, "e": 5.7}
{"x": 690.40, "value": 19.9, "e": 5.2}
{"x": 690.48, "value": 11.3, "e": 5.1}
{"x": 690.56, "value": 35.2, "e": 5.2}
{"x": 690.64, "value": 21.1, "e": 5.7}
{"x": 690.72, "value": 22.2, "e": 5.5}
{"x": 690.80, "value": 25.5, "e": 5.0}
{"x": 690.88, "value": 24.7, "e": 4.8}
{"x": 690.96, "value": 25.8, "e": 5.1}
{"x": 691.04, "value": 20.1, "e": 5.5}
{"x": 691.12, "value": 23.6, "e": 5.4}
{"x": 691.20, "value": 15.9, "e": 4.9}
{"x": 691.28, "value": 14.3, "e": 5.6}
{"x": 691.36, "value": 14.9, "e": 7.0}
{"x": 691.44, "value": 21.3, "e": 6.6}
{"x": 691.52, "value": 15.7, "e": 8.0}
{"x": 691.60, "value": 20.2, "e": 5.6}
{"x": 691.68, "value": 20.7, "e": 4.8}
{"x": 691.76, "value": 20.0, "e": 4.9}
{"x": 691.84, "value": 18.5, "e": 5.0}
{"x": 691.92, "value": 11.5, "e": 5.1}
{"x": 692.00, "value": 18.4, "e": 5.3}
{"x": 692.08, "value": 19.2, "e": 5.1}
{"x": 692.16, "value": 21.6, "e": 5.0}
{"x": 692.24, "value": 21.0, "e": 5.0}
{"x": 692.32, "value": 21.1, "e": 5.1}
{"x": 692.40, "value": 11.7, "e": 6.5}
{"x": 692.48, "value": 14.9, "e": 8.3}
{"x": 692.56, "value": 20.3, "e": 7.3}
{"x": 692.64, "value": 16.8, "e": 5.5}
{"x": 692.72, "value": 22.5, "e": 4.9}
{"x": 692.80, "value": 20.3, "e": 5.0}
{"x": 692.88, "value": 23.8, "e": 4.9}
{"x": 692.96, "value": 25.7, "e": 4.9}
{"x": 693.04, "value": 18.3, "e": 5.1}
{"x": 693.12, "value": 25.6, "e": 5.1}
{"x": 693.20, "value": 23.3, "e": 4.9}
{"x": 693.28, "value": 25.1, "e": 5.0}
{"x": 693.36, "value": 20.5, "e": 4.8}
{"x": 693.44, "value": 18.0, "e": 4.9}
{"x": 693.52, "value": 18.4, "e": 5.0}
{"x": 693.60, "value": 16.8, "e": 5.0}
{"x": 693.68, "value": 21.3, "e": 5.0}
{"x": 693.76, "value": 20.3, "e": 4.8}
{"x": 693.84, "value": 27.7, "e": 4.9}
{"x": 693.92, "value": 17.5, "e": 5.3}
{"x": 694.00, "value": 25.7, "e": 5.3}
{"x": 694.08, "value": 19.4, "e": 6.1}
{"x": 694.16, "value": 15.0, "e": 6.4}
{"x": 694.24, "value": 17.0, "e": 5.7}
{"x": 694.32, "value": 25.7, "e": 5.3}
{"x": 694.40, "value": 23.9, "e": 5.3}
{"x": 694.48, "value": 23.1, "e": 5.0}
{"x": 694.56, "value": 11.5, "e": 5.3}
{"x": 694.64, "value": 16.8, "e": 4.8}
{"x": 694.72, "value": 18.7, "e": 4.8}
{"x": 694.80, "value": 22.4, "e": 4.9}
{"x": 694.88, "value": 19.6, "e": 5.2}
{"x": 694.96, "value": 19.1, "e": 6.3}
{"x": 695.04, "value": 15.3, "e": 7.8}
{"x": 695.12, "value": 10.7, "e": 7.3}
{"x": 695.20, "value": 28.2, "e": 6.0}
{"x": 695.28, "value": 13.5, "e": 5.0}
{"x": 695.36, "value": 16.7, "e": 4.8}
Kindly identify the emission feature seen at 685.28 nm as [S II]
